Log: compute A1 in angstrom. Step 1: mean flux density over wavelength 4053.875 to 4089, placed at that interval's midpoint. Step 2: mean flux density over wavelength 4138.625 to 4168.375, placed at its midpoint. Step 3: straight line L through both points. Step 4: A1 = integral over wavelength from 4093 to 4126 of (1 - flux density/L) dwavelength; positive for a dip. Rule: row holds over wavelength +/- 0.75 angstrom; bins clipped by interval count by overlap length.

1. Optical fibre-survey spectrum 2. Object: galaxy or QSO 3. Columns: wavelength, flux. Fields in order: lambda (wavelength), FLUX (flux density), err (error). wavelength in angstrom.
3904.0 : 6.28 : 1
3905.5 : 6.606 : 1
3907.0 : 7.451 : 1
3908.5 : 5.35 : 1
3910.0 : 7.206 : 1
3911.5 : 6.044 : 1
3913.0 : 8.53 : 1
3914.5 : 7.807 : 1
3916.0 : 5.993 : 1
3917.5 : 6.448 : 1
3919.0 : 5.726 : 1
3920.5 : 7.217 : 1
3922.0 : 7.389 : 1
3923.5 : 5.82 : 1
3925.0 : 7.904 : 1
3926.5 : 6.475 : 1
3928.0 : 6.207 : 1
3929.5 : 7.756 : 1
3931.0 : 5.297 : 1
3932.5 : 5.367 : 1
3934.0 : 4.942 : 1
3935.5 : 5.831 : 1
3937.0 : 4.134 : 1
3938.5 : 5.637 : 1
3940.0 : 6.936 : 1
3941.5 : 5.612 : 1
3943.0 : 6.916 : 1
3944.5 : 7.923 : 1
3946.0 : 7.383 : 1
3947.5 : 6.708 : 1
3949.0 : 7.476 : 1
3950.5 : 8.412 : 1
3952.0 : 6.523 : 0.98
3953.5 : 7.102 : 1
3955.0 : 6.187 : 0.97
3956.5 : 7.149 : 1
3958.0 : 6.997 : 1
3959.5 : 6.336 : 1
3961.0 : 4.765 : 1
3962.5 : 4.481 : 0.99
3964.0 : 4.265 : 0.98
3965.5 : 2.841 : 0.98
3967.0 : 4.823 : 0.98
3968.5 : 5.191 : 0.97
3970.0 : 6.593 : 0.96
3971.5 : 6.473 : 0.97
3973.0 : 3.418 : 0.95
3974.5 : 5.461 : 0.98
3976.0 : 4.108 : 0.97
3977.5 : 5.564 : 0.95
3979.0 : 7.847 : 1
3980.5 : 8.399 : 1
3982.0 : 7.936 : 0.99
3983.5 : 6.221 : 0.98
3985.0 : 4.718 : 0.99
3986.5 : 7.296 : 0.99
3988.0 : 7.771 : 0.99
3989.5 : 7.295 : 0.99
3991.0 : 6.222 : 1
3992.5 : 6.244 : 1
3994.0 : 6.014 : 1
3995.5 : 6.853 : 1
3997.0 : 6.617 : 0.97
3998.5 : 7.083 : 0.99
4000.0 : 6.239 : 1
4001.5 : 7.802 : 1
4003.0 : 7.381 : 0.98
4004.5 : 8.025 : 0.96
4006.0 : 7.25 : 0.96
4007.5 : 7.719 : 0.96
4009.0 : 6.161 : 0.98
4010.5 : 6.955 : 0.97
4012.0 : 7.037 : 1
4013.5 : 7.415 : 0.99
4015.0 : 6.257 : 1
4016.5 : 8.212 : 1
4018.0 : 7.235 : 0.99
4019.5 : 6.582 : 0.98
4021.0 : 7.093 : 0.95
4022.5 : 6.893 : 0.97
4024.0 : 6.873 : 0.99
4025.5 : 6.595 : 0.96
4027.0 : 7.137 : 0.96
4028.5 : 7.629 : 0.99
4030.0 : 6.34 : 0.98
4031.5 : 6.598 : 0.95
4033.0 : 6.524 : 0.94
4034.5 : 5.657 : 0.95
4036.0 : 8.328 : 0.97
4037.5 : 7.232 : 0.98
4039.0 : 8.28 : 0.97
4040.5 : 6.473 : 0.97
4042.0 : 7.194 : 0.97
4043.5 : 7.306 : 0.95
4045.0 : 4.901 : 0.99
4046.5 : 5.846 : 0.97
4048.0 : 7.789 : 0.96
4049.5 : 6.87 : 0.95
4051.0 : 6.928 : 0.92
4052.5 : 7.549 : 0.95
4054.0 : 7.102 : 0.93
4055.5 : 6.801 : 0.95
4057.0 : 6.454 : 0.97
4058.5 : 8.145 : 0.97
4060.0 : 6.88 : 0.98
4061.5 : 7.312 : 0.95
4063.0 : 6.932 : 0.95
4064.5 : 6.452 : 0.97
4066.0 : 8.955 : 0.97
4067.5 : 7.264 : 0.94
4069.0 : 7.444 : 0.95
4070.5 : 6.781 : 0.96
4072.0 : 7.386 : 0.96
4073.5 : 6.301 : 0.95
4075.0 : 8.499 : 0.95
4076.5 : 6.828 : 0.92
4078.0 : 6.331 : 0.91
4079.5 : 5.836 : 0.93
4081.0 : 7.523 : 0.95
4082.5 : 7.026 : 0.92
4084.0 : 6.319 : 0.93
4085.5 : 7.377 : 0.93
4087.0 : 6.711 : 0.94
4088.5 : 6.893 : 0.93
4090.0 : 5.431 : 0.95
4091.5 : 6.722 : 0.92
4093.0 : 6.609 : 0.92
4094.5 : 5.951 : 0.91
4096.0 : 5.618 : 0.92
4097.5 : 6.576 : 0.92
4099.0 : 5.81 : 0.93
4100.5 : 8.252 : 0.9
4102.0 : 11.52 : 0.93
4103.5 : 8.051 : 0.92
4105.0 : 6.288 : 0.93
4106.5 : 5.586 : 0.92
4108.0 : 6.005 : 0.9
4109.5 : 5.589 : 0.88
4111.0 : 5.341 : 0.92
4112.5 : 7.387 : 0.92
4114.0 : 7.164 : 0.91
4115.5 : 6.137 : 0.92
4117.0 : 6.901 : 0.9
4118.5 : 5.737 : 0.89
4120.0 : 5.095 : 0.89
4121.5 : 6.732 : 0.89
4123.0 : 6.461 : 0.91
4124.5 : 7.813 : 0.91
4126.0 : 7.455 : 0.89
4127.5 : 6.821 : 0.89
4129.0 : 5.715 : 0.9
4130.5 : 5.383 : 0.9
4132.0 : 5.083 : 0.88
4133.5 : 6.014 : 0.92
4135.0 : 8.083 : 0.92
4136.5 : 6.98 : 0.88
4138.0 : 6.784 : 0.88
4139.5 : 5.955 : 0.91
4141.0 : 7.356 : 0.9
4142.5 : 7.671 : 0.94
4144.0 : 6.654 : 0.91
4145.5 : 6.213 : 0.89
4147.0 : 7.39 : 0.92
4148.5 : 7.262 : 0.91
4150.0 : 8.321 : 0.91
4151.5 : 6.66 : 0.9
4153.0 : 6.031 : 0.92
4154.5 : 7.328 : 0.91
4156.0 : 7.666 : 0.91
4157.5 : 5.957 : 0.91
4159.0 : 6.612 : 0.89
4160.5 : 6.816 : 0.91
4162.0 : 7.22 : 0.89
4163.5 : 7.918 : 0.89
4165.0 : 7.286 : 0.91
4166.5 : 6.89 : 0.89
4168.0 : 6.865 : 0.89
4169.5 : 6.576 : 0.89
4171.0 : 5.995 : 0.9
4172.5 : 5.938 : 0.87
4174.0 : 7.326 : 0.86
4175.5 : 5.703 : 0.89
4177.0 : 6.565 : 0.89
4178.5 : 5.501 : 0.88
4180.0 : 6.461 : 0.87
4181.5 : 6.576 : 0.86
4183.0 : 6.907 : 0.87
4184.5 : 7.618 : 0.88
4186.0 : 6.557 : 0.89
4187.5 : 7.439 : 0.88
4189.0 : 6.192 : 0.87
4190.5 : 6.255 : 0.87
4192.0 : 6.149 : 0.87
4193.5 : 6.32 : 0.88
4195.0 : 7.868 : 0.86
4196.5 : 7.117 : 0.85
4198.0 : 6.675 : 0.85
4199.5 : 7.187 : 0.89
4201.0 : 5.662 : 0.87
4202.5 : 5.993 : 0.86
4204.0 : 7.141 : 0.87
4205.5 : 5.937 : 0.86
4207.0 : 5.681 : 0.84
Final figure 1.7 angstrom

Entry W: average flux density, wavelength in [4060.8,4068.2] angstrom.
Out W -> 7.38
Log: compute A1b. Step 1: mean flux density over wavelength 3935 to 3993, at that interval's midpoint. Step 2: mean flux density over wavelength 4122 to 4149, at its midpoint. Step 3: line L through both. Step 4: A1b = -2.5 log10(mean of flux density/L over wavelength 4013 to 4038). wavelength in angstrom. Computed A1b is -0.10 mag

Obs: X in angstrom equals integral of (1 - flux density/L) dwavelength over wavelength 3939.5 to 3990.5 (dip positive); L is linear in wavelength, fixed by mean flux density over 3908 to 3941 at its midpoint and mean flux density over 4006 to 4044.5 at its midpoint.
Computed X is 2.77 angstrom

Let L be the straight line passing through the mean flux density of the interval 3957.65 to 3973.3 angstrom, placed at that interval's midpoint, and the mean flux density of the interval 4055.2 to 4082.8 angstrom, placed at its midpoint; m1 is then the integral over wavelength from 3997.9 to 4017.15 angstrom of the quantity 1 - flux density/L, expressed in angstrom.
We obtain -4.1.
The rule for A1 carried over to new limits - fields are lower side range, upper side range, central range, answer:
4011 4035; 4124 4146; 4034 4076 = -1.8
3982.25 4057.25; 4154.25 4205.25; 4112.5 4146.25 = 1.0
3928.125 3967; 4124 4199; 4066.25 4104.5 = -2.9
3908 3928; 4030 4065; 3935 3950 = 0.6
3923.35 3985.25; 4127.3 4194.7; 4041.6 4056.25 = -1.0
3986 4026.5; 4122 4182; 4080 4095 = 0.4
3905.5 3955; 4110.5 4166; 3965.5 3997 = 2.3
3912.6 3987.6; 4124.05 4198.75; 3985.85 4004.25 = -1.7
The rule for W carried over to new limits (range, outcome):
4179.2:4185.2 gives 6.87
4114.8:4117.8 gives 6.51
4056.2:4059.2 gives 7.28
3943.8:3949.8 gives 7.38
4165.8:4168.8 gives 6.87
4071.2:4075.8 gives 7.38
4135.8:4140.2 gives 6.58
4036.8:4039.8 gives 7.74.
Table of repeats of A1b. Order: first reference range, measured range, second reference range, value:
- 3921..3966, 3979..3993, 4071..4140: -0.10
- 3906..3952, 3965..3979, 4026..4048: 0.29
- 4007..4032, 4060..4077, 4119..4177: -0.06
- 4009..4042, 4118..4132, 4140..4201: 0.09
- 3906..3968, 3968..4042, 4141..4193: -0.05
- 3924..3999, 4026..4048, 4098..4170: -0.06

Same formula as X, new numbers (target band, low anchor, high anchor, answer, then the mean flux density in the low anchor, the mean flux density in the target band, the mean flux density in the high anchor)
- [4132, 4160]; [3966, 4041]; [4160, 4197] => -0.72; 6.71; 6.89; 6.72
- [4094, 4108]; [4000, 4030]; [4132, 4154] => -0.13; 7.13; 7.04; 6.9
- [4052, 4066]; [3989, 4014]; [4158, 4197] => -0.59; 6.95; 7.16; 6.71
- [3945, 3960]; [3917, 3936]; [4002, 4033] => -1.16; 6.34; 7.05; 7.06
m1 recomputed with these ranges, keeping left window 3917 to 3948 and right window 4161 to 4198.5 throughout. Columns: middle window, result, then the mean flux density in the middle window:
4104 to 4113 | 0.8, 6.05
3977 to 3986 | -0.6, 6.83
